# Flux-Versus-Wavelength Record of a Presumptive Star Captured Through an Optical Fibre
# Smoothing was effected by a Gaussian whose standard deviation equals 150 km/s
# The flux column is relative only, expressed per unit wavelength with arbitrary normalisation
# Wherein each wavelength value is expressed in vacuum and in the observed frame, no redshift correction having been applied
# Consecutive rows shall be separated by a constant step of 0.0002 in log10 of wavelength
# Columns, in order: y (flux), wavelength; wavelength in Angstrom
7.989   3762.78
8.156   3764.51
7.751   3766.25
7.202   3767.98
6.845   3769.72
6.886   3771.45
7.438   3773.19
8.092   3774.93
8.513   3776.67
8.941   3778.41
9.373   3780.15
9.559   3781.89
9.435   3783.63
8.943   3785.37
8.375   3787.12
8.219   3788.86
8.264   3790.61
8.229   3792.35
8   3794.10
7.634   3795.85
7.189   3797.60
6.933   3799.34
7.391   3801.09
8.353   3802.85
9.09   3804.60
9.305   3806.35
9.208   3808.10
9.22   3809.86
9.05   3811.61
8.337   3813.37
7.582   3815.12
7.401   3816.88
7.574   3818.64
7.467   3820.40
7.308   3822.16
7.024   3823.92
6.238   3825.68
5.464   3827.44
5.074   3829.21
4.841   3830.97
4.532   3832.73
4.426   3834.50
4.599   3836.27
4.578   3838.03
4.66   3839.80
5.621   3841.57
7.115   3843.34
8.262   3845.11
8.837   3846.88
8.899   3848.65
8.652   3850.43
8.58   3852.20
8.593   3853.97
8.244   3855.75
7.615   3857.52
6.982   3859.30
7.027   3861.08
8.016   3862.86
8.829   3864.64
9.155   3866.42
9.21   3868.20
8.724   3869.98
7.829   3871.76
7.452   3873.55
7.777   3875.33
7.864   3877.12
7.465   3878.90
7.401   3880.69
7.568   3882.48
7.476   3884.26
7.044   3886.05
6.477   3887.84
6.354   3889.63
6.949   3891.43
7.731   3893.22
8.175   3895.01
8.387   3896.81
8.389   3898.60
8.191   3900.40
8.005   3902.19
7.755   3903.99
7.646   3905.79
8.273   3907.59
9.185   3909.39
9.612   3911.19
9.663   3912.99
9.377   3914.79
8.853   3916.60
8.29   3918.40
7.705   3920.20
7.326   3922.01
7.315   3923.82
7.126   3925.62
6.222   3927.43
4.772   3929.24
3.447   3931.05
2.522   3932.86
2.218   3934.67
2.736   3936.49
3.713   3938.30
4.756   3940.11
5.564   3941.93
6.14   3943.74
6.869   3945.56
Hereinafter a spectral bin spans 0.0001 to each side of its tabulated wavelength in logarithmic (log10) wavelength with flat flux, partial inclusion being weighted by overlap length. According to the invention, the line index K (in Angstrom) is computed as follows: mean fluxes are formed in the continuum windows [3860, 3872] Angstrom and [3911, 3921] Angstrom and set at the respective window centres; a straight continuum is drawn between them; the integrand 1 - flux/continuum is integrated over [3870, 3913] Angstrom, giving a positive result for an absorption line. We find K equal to 4.04 Angstrom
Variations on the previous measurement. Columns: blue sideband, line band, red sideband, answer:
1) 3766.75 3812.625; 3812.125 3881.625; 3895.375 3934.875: 5.6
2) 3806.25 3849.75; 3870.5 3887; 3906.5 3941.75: -2.3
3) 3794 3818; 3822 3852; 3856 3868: 6.8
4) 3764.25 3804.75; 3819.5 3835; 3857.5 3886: 4.1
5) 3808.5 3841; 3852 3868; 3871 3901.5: -2.4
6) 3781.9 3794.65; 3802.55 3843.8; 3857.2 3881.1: 7.6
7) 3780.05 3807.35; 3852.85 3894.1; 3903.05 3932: 0.9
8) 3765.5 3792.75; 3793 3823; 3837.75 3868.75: 0.0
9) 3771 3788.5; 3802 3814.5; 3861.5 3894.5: -0.9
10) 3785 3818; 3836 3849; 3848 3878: 2.6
